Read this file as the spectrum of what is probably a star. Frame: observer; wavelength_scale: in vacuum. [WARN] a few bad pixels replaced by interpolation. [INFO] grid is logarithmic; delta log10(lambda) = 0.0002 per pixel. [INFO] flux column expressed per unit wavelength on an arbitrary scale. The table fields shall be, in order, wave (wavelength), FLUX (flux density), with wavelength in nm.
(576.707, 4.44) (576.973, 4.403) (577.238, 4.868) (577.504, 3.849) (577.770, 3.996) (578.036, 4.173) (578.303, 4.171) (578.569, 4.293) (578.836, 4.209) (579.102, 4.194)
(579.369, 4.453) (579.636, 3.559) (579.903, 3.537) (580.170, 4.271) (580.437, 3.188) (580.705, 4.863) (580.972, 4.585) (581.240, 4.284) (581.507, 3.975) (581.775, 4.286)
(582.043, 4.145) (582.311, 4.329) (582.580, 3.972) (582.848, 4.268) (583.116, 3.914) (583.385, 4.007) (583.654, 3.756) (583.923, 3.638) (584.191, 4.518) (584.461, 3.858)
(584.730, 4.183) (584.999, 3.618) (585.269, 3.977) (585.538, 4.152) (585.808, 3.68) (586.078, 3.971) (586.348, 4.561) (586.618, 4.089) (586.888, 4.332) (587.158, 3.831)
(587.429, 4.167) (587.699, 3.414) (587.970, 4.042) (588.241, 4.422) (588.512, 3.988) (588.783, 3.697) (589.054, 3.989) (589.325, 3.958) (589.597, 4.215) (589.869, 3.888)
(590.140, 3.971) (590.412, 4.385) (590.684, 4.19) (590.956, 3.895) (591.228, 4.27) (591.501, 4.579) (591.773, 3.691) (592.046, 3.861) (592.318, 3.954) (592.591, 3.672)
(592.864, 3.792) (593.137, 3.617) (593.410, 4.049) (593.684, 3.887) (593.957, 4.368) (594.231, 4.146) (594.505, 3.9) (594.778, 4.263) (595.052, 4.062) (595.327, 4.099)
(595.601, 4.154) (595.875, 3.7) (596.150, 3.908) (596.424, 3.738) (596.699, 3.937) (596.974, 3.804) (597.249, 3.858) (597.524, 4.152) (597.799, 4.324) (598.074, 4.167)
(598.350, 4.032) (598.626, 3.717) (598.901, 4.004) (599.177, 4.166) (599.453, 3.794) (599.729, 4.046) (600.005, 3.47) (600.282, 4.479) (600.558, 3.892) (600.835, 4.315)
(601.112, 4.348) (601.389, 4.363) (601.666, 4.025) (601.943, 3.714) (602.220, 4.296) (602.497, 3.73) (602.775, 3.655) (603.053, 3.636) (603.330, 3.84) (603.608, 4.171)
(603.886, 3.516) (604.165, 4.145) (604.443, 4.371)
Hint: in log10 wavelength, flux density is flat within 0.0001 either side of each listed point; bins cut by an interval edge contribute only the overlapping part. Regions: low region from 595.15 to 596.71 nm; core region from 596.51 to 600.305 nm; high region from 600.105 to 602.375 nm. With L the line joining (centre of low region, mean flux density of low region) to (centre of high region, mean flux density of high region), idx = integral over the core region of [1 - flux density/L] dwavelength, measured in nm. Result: 0.05 nm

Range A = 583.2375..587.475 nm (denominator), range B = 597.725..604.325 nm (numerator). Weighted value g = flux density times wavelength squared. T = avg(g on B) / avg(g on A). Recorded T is 1.05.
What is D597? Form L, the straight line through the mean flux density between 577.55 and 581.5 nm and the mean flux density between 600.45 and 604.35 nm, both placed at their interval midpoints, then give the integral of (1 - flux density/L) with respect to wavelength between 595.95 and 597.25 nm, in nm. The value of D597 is 0.06 nm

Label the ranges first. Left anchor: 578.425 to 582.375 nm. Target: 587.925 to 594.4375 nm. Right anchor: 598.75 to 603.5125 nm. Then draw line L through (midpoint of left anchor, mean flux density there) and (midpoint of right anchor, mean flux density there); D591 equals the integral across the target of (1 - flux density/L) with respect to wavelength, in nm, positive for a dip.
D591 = 0.07 nm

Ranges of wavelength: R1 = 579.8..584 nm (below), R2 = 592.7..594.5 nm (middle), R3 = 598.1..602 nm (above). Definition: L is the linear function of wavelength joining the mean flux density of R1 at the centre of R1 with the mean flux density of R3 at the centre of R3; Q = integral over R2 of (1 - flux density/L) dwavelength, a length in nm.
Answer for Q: 0.037 nm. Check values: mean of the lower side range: 4.07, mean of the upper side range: 4.04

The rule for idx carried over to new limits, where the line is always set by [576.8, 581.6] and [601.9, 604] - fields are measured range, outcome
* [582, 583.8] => 0.03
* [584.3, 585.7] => 0.04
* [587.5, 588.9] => 0.04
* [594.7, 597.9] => -0.06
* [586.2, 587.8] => -0.01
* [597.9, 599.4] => -0.05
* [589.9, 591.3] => -0.04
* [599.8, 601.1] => -0.07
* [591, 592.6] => -0.02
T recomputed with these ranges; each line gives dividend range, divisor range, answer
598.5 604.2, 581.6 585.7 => 1.04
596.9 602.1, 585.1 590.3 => 1.05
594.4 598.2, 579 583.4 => 1.03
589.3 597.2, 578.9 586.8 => 1.02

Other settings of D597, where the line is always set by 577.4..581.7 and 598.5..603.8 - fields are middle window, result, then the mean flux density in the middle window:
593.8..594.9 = -0.04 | 4.16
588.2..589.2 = 0.02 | 3.99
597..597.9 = -0.01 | 4.07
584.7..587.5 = 0.02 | 4.04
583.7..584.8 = 0.02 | 4.02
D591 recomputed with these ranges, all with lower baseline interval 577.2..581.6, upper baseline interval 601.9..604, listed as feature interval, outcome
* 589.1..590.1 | 0.00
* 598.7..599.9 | -0.03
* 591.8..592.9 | 0.04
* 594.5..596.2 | -0.04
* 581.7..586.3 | 0.06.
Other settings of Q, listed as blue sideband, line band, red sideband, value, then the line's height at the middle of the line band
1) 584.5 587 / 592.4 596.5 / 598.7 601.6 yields 0.109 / 4.07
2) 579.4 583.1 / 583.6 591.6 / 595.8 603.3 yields 0.030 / 4.06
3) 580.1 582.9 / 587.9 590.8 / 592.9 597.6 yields 0.000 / 4.07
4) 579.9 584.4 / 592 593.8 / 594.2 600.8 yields 0.088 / 4.03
